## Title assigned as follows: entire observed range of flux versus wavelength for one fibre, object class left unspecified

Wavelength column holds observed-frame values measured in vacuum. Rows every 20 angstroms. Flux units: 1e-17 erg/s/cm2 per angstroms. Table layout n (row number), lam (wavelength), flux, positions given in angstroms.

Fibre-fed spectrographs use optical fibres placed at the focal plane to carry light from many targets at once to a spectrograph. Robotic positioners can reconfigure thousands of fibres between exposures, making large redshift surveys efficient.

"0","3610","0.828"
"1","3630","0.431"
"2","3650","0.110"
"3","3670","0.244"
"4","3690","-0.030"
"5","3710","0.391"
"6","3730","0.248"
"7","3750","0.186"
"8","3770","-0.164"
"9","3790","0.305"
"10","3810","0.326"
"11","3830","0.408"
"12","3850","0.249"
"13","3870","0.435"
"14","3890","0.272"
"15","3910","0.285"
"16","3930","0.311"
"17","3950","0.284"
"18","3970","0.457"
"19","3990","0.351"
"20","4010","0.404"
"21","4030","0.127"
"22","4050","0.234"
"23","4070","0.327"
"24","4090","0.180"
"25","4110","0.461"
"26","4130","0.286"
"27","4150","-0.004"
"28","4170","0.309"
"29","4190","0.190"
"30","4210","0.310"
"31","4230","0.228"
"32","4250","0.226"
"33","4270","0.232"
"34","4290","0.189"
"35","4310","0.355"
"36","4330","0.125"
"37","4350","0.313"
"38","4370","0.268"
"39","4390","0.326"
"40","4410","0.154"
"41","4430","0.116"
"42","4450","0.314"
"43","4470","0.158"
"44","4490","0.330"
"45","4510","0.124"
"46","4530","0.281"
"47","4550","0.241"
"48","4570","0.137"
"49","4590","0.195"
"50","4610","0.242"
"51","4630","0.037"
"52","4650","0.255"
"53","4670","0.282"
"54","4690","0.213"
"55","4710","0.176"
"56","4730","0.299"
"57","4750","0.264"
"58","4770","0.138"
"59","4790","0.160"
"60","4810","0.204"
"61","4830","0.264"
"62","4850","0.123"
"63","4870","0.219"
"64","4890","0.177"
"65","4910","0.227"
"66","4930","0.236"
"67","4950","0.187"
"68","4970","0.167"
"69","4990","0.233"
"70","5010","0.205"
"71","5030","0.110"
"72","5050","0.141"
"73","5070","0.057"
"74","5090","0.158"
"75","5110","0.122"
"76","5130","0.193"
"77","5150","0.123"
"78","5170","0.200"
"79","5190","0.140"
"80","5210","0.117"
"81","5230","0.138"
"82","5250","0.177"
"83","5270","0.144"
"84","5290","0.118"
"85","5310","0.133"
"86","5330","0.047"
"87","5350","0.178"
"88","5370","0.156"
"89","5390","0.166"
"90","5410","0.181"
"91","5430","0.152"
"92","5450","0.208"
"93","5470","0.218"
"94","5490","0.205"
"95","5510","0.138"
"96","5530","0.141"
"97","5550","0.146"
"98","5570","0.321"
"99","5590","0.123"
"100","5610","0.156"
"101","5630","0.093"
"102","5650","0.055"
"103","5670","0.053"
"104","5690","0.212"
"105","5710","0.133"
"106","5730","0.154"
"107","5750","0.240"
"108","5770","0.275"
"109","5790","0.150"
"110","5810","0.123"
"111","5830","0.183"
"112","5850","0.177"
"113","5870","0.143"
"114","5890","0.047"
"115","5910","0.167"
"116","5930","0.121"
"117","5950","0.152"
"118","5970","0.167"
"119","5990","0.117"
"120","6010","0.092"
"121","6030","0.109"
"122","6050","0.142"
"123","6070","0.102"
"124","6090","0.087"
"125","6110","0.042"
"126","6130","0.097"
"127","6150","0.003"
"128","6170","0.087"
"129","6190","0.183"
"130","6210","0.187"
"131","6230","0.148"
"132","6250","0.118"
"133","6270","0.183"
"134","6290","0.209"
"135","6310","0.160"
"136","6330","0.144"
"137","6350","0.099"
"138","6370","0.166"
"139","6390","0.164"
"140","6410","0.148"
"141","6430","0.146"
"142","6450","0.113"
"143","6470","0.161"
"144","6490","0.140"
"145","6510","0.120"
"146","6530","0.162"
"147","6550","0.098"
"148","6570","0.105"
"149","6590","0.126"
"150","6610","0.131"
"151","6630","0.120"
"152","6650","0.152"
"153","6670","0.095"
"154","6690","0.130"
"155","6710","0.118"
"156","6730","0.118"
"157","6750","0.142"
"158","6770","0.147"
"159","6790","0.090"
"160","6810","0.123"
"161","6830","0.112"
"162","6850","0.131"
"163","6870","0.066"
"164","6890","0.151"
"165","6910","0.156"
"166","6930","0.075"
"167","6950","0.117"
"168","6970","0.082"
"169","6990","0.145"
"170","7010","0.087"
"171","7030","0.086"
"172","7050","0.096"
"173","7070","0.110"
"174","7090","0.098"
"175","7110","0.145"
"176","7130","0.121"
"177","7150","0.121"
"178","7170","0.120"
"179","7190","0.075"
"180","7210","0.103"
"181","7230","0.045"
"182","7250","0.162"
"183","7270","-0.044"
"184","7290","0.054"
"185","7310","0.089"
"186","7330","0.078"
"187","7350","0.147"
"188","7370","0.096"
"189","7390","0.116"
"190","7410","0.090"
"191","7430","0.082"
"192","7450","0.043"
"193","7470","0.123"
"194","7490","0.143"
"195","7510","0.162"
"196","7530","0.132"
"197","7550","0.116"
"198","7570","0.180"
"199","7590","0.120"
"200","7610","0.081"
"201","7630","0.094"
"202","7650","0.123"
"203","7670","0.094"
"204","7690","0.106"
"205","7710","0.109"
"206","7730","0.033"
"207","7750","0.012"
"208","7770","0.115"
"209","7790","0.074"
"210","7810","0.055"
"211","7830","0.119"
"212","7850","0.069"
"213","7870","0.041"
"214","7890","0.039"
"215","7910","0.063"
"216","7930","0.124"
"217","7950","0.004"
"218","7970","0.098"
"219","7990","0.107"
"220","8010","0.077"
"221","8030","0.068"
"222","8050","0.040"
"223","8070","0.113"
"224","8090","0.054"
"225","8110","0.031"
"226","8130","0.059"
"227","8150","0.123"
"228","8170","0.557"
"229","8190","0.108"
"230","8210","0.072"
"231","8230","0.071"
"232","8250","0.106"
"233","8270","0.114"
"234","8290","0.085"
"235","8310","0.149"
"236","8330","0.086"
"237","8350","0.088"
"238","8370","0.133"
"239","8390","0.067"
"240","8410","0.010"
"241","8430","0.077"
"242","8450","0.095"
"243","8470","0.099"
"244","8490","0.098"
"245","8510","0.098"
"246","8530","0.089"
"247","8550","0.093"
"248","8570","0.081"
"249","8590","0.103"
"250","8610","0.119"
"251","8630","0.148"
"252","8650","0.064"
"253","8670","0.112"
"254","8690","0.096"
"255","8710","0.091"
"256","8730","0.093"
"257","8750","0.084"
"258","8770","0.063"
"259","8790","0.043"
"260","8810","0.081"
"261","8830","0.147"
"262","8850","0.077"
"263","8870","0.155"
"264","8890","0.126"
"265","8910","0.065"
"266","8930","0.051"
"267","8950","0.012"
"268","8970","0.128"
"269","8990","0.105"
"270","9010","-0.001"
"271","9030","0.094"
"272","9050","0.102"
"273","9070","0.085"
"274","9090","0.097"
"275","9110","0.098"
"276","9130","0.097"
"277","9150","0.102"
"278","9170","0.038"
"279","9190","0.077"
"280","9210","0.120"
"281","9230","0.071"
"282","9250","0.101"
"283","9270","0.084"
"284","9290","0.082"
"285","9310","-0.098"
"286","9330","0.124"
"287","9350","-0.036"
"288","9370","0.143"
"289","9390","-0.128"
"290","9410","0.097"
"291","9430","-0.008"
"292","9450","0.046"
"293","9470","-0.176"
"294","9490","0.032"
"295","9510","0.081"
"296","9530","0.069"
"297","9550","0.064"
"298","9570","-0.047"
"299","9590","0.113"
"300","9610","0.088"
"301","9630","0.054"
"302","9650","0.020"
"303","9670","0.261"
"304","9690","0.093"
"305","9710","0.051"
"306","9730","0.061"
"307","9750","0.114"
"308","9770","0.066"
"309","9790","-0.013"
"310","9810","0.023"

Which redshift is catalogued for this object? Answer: 1.19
